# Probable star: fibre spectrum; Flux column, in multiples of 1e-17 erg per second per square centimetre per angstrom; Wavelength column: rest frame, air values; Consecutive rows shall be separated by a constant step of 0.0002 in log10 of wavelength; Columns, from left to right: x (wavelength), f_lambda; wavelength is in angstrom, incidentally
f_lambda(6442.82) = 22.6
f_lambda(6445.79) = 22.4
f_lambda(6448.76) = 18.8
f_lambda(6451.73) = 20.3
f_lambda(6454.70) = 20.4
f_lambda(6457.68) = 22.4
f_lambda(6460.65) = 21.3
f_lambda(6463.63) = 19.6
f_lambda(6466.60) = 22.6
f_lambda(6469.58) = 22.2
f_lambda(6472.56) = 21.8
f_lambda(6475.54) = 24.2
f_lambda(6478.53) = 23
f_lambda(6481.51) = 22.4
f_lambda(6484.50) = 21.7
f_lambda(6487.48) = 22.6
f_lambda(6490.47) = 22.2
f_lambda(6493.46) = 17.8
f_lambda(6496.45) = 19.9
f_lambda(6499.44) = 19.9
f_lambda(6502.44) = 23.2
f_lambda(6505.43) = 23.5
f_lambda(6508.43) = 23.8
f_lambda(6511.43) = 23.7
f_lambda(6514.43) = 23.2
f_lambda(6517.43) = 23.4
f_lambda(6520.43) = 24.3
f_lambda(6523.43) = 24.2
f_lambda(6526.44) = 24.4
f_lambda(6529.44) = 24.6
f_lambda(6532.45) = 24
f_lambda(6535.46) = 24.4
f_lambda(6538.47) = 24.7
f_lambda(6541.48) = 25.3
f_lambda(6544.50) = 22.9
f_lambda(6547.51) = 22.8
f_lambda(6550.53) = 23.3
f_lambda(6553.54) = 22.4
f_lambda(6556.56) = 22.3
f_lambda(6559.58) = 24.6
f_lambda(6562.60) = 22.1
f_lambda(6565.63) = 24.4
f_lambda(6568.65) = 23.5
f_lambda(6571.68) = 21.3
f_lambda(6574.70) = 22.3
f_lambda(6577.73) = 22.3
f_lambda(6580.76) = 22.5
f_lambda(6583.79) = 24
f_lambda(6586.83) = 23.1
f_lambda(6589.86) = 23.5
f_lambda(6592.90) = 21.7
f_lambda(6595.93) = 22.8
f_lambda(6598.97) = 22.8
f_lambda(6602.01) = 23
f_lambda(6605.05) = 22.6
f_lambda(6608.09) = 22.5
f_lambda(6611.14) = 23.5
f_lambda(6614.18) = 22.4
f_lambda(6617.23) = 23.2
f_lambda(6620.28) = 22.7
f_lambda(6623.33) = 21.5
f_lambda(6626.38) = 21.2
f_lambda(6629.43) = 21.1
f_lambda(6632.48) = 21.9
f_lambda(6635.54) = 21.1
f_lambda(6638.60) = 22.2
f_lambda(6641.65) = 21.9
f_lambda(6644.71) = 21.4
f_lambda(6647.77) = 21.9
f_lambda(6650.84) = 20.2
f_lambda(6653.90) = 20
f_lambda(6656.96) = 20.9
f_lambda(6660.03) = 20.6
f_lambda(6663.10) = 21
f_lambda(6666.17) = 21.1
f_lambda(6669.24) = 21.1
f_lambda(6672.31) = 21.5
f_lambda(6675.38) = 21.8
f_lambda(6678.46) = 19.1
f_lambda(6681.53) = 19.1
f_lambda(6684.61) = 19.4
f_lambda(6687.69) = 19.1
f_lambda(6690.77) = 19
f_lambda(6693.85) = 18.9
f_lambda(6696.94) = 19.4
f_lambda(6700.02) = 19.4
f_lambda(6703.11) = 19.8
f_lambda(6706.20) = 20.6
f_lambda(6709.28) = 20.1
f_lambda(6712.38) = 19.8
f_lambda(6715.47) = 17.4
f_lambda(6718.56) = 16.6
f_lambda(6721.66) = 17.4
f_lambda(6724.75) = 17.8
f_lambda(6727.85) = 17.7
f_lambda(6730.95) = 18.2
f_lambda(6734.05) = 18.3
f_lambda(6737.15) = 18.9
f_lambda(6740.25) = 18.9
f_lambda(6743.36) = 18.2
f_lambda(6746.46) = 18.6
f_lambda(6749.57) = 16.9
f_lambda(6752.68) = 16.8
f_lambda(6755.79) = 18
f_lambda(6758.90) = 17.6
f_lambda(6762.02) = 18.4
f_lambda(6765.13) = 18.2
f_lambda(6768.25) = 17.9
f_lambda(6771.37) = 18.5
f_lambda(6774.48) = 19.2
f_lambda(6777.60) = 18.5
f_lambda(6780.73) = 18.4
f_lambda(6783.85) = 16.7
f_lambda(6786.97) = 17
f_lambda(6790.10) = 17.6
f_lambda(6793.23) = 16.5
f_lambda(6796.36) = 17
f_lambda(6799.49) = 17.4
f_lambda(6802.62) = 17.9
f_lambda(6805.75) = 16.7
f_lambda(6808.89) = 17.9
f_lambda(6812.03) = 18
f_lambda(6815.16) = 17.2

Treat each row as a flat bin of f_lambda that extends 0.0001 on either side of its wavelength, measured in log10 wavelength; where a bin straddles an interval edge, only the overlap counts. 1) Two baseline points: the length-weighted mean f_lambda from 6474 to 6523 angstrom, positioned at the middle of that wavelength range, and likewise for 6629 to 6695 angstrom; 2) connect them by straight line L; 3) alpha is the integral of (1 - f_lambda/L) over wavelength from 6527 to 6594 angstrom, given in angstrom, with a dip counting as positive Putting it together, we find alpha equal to -4.7 angstrom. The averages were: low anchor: 22.5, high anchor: 20.7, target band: 23.3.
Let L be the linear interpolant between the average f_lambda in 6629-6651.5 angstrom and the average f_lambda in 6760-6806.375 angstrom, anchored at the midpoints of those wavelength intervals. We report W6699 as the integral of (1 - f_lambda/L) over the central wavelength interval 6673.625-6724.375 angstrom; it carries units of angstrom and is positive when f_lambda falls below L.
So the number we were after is 2.1 angstrom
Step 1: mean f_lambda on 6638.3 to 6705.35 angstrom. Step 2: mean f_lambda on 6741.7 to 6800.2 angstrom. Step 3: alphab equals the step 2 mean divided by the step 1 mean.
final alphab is 0.87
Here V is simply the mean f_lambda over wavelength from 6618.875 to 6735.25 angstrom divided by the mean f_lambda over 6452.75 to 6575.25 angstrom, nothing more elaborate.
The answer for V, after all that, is 0.9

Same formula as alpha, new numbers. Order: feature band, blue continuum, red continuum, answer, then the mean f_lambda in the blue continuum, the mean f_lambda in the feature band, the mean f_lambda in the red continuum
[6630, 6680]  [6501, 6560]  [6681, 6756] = -1.9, 23.7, 21.1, 18.6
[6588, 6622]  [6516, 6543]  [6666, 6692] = -0.9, 24.4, 22.8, 20.1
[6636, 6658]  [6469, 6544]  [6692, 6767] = -1.2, 23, 21.2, 18.4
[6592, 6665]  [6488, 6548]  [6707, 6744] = -4.5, 23.1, 21.8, 18.3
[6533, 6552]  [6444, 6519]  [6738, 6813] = -2.6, 21.9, 23.9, 17.8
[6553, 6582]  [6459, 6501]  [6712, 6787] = -3.4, 21.5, 22.8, 18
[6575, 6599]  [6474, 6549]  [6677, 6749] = -1.5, 23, 22.8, 18.7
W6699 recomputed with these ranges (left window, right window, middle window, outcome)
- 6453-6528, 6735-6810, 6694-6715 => -0.8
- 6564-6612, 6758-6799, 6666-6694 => 0.6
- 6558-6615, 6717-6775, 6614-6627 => -0.2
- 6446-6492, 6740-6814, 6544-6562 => -2.1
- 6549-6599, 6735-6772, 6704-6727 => 0.7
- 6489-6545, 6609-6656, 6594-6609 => -0.4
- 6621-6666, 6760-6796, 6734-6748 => 0.1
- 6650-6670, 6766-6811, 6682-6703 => 0.7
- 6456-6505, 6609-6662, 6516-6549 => -3.7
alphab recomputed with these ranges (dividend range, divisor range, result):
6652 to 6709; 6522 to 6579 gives 0.86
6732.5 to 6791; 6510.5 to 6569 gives 0.76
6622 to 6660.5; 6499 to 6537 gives 0.90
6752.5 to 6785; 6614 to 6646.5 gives 0.83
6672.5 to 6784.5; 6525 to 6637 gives 0.81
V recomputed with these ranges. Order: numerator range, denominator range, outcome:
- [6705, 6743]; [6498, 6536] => 0.78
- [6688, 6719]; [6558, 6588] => 0.83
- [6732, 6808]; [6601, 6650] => 0.81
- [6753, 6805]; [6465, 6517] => 0.80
